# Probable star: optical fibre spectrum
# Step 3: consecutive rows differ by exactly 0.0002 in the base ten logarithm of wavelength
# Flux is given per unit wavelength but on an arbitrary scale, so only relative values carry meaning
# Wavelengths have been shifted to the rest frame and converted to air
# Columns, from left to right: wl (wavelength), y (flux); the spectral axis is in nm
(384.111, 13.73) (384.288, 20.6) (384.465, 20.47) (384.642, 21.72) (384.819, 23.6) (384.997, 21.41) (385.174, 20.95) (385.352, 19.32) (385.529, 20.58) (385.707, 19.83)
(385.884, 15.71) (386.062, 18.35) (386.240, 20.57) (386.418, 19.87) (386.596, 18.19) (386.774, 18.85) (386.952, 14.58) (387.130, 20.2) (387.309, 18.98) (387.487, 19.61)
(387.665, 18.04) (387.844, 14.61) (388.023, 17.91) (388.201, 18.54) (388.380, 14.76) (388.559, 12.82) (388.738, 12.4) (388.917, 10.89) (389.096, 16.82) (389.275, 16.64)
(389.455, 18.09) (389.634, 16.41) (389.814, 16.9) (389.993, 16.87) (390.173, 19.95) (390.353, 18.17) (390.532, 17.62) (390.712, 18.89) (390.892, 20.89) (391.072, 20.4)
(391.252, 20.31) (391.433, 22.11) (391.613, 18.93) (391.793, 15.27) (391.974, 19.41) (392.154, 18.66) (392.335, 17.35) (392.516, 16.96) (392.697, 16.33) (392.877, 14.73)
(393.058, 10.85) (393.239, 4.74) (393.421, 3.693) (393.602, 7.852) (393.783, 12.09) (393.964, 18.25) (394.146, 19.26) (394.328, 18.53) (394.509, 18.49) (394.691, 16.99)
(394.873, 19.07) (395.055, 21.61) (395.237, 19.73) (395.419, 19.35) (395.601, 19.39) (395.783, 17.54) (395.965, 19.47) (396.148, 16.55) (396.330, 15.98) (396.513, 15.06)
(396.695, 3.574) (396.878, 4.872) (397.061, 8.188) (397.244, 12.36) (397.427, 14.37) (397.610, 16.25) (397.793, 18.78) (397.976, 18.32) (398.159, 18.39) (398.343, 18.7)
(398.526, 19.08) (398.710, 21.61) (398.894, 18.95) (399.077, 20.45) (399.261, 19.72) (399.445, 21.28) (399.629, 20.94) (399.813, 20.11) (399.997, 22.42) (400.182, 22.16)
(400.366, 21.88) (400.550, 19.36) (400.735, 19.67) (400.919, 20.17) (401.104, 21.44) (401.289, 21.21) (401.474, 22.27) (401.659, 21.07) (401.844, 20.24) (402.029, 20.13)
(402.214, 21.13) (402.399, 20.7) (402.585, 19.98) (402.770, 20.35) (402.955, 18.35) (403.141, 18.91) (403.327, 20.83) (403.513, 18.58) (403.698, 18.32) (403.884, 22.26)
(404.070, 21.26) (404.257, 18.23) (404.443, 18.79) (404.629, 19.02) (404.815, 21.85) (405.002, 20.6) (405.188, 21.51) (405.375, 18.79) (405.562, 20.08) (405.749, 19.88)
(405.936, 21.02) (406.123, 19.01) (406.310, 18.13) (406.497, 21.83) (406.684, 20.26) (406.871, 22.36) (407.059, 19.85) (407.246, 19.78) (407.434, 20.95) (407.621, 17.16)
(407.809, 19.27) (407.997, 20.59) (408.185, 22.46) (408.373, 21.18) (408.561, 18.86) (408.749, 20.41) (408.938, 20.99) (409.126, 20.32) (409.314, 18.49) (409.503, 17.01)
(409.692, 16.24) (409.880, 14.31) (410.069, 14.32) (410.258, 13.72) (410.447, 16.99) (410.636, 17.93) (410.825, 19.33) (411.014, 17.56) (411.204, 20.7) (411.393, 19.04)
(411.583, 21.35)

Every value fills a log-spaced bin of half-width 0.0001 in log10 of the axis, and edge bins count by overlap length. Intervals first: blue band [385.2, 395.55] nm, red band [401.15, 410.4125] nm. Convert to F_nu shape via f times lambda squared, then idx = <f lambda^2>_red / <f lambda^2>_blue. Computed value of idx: 1.24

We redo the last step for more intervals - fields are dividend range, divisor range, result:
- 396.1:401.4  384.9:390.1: 1.07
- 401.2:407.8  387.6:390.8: 1.32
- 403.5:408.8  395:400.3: 1.20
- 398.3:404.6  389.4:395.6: 1.26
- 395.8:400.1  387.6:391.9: 1.01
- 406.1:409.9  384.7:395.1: 1.25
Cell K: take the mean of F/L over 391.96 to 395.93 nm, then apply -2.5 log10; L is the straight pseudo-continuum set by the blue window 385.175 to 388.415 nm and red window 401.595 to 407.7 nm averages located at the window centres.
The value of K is 0.19 mag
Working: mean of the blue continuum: 18.4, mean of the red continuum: 20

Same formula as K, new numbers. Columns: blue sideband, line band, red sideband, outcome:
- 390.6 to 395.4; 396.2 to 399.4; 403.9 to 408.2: 0.15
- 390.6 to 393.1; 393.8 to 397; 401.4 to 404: 0.14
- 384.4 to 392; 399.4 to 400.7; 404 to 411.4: -0.12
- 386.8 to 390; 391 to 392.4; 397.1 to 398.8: -0.14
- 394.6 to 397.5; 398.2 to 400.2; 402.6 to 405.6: -0.19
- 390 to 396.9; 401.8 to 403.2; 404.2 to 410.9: -0.10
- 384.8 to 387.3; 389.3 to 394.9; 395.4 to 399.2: 0.06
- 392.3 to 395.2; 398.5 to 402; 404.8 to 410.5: -0.22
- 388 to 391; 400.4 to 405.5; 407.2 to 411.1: -0.13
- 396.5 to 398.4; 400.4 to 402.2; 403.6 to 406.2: -0.22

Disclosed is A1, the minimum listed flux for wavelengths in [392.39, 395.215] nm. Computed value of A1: 3.693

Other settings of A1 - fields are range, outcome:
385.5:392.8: 10.89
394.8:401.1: 3.574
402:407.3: 18.13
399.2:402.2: 19.36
